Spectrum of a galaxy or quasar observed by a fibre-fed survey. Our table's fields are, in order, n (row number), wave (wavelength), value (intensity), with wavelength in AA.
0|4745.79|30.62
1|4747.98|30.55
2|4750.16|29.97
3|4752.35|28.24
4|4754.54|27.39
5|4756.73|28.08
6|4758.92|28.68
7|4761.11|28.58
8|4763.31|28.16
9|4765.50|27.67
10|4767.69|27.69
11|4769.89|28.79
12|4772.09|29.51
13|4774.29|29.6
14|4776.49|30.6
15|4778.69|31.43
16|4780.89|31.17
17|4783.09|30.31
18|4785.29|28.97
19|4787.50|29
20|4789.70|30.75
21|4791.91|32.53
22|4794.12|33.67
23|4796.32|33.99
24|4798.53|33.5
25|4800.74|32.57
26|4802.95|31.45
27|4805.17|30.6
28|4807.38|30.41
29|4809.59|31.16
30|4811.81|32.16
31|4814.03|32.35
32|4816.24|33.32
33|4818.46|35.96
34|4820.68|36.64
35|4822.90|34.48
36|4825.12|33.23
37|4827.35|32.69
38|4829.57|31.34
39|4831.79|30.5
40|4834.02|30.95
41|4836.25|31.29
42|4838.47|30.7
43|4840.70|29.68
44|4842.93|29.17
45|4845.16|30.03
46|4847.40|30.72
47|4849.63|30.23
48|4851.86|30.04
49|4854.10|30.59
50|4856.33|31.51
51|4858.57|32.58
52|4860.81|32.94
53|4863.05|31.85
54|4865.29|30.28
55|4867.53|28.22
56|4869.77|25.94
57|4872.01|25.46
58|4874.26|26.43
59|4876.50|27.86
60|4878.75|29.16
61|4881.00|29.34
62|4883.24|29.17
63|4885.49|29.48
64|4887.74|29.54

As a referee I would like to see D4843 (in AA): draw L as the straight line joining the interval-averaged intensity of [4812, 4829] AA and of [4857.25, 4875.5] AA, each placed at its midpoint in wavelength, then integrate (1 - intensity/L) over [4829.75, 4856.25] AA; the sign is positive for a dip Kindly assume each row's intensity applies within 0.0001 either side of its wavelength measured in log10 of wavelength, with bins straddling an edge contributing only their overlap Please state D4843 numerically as 0.97 AA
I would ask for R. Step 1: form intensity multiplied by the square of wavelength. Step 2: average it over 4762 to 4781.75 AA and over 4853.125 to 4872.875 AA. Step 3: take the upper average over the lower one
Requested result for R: 1.06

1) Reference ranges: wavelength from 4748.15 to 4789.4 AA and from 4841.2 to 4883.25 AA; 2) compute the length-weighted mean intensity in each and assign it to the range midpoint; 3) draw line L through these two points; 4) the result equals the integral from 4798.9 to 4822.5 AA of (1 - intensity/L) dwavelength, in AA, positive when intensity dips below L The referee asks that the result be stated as -2.7 AA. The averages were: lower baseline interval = 29.2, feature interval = 32.7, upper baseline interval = 29.6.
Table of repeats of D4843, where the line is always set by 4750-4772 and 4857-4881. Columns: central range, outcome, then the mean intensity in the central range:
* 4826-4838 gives -1.05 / 31.4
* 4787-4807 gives -2.42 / 32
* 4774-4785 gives -0.82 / 30.6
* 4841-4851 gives -0.37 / 30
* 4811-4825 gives -2.63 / 34.1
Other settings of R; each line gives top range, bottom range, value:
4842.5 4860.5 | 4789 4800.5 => 0.96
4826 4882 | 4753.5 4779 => 1.08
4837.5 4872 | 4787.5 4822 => 0.94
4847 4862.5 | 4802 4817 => 1.01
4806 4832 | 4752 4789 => 1.15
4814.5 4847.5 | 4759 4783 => 1.12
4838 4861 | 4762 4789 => 1.07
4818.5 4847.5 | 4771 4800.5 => 1.04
